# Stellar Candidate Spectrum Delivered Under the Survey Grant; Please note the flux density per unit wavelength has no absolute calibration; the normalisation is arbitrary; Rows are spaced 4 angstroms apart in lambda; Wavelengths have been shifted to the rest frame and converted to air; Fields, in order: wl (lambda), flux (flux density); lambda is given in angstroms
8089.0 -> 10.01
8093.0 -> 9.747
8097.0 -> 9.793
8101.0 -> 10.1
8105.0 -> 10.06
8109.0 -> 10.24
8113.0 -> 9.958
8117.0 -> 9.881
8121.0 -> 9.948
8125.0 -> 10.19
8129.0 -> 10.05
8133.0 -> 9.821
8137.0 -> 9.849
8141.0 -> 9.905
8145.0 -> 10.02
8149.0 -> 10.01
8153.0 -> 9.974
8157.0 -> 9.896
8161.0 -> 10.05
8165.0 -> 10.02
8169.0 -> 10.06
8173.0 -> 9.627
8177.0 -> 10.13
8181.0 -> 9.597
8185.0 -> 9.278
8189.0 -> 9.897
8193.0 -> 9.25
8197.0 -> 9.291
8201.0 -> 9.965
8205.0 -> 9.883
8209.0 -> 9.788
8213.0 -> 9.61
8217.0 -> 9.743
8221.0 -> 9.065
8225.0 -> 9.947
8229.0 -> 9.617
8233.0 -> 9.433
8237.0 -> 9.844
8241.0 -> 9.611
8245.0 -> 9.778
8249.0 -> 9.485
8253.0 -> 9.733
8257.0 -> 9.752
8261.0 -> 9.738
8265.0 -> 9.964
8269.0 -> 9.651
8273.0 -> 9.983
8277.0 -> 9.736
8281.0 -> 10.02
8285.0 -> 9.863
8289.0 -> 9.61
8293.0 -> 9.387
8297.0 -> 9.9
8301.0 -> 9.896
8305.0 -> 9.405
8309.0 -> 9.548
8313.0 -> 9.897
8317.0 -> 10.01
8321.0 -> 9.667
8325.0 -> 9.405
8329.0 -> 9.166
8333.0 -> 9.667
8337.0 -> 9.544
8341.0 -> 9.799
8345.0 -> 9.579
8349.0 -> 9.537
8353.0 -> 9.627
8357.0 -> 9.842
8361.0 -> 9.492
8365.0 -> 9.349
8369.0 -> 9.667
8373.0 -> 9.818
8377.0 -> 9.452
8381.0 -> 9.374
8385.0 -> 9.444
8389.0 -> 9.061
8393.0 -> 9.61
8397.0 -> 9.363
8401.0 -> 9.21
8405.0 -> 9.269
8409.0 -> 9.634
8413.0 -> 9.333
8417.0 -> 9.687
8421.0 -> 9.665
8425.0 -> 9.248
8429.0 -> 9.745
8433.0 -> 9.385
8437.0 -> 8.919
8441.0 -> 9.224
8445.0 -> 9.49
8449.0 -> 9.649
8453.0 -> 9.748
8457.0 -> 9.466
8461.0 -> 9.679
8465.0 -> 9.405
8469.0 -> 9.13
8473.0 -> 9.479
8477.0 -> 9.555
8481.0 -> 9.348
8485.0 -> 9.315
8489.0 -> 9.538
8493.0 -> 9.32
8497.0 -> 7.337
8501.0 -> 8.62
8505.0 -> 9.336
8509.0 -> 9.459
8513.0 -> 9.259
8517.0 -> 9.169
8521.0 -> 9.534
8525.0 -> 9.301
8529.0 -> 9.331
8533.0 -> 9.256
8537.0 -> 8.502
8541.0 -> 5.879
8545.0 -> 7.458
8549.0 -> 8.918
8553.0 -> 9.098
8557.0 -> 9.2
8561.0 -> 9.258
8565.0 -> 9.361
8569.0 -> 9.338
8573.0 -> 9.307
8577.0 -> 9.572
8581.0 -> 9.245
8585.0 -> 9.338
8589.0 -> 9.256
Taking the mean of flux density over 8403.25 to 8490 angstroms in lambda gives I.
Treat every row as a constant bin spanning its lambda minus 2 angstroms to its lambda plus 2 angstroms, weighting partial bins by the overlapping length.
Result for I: 9.45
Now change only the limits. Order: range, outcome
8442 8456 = 9.59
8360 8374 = 9.57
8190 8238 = 9.62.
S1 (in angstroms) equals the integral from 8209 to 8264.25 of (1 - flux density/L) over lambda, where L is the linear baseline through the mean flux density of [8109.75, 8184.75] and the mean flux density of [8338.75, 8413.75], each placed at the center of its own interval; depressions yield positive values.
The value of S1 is 0.6 angstroms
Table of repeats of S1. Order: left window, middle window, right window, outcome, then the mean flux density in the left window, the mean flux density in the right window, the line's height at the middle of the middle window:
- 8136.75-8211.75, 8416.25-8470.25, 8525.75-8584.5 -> -1.9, 9.81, 8.86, 9.14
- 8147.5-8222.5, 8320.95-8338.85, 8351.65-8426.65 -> 0.2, 9.75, 9.48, 9.56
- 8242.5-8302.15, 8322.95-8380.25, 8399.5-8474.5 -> 0.3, 9.76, 9.44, 9.61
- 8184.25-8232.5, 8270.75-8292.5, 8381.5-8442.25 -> -0.6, 9.61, 9.39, 9.53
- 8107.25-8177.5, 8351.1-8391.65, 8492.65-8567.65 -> -1.0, 9.98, 8.81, 9.29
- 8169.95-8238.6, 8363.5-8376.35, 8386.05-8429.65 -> -0.2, 9.65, 9.43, 9.47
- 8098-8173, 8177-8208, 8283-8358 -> 0.8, 9.99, 9.65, 9.88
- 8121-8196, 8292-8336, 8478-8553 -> -1.0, 9.86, 8.84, 9.42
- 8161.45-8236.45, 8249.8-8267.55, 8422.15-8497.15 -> -0.3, 9.69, 9.37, 9.62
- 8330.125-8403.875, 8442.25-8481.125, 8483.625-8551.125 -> -1.9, 9.52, 8.79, 9.06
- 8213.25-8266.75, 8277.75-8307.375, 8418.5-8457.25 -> -0.3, 9.67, 9.46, 9.61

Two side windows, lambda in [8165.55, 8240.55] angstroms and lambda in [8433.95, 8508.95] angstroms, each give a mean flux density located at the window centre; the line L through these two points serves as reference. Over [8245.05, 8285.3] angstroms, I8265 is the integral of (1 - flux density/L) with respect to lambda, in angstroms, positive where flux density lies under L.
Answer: -0.9 angstroms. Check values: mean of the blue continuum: 9.67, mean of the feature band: 9.79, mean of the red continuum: 9.26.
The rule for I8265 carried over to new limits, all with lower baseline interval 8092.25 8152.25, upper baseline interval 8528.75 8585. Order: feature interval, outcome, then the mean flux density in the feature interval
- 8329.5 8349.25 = -0.4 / 9.6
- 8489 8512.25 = 0.2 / 8.9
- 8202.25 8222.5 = 0.2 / 9.64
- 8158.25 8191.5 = 0.0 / 9.83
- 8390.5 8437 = -1.1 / 9.44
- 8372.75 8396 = -0.3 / 9.43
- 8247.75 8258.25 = 0.0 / 9.66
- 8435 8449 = -0.2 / 9.27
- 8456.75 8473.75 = -0.6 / 9.42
